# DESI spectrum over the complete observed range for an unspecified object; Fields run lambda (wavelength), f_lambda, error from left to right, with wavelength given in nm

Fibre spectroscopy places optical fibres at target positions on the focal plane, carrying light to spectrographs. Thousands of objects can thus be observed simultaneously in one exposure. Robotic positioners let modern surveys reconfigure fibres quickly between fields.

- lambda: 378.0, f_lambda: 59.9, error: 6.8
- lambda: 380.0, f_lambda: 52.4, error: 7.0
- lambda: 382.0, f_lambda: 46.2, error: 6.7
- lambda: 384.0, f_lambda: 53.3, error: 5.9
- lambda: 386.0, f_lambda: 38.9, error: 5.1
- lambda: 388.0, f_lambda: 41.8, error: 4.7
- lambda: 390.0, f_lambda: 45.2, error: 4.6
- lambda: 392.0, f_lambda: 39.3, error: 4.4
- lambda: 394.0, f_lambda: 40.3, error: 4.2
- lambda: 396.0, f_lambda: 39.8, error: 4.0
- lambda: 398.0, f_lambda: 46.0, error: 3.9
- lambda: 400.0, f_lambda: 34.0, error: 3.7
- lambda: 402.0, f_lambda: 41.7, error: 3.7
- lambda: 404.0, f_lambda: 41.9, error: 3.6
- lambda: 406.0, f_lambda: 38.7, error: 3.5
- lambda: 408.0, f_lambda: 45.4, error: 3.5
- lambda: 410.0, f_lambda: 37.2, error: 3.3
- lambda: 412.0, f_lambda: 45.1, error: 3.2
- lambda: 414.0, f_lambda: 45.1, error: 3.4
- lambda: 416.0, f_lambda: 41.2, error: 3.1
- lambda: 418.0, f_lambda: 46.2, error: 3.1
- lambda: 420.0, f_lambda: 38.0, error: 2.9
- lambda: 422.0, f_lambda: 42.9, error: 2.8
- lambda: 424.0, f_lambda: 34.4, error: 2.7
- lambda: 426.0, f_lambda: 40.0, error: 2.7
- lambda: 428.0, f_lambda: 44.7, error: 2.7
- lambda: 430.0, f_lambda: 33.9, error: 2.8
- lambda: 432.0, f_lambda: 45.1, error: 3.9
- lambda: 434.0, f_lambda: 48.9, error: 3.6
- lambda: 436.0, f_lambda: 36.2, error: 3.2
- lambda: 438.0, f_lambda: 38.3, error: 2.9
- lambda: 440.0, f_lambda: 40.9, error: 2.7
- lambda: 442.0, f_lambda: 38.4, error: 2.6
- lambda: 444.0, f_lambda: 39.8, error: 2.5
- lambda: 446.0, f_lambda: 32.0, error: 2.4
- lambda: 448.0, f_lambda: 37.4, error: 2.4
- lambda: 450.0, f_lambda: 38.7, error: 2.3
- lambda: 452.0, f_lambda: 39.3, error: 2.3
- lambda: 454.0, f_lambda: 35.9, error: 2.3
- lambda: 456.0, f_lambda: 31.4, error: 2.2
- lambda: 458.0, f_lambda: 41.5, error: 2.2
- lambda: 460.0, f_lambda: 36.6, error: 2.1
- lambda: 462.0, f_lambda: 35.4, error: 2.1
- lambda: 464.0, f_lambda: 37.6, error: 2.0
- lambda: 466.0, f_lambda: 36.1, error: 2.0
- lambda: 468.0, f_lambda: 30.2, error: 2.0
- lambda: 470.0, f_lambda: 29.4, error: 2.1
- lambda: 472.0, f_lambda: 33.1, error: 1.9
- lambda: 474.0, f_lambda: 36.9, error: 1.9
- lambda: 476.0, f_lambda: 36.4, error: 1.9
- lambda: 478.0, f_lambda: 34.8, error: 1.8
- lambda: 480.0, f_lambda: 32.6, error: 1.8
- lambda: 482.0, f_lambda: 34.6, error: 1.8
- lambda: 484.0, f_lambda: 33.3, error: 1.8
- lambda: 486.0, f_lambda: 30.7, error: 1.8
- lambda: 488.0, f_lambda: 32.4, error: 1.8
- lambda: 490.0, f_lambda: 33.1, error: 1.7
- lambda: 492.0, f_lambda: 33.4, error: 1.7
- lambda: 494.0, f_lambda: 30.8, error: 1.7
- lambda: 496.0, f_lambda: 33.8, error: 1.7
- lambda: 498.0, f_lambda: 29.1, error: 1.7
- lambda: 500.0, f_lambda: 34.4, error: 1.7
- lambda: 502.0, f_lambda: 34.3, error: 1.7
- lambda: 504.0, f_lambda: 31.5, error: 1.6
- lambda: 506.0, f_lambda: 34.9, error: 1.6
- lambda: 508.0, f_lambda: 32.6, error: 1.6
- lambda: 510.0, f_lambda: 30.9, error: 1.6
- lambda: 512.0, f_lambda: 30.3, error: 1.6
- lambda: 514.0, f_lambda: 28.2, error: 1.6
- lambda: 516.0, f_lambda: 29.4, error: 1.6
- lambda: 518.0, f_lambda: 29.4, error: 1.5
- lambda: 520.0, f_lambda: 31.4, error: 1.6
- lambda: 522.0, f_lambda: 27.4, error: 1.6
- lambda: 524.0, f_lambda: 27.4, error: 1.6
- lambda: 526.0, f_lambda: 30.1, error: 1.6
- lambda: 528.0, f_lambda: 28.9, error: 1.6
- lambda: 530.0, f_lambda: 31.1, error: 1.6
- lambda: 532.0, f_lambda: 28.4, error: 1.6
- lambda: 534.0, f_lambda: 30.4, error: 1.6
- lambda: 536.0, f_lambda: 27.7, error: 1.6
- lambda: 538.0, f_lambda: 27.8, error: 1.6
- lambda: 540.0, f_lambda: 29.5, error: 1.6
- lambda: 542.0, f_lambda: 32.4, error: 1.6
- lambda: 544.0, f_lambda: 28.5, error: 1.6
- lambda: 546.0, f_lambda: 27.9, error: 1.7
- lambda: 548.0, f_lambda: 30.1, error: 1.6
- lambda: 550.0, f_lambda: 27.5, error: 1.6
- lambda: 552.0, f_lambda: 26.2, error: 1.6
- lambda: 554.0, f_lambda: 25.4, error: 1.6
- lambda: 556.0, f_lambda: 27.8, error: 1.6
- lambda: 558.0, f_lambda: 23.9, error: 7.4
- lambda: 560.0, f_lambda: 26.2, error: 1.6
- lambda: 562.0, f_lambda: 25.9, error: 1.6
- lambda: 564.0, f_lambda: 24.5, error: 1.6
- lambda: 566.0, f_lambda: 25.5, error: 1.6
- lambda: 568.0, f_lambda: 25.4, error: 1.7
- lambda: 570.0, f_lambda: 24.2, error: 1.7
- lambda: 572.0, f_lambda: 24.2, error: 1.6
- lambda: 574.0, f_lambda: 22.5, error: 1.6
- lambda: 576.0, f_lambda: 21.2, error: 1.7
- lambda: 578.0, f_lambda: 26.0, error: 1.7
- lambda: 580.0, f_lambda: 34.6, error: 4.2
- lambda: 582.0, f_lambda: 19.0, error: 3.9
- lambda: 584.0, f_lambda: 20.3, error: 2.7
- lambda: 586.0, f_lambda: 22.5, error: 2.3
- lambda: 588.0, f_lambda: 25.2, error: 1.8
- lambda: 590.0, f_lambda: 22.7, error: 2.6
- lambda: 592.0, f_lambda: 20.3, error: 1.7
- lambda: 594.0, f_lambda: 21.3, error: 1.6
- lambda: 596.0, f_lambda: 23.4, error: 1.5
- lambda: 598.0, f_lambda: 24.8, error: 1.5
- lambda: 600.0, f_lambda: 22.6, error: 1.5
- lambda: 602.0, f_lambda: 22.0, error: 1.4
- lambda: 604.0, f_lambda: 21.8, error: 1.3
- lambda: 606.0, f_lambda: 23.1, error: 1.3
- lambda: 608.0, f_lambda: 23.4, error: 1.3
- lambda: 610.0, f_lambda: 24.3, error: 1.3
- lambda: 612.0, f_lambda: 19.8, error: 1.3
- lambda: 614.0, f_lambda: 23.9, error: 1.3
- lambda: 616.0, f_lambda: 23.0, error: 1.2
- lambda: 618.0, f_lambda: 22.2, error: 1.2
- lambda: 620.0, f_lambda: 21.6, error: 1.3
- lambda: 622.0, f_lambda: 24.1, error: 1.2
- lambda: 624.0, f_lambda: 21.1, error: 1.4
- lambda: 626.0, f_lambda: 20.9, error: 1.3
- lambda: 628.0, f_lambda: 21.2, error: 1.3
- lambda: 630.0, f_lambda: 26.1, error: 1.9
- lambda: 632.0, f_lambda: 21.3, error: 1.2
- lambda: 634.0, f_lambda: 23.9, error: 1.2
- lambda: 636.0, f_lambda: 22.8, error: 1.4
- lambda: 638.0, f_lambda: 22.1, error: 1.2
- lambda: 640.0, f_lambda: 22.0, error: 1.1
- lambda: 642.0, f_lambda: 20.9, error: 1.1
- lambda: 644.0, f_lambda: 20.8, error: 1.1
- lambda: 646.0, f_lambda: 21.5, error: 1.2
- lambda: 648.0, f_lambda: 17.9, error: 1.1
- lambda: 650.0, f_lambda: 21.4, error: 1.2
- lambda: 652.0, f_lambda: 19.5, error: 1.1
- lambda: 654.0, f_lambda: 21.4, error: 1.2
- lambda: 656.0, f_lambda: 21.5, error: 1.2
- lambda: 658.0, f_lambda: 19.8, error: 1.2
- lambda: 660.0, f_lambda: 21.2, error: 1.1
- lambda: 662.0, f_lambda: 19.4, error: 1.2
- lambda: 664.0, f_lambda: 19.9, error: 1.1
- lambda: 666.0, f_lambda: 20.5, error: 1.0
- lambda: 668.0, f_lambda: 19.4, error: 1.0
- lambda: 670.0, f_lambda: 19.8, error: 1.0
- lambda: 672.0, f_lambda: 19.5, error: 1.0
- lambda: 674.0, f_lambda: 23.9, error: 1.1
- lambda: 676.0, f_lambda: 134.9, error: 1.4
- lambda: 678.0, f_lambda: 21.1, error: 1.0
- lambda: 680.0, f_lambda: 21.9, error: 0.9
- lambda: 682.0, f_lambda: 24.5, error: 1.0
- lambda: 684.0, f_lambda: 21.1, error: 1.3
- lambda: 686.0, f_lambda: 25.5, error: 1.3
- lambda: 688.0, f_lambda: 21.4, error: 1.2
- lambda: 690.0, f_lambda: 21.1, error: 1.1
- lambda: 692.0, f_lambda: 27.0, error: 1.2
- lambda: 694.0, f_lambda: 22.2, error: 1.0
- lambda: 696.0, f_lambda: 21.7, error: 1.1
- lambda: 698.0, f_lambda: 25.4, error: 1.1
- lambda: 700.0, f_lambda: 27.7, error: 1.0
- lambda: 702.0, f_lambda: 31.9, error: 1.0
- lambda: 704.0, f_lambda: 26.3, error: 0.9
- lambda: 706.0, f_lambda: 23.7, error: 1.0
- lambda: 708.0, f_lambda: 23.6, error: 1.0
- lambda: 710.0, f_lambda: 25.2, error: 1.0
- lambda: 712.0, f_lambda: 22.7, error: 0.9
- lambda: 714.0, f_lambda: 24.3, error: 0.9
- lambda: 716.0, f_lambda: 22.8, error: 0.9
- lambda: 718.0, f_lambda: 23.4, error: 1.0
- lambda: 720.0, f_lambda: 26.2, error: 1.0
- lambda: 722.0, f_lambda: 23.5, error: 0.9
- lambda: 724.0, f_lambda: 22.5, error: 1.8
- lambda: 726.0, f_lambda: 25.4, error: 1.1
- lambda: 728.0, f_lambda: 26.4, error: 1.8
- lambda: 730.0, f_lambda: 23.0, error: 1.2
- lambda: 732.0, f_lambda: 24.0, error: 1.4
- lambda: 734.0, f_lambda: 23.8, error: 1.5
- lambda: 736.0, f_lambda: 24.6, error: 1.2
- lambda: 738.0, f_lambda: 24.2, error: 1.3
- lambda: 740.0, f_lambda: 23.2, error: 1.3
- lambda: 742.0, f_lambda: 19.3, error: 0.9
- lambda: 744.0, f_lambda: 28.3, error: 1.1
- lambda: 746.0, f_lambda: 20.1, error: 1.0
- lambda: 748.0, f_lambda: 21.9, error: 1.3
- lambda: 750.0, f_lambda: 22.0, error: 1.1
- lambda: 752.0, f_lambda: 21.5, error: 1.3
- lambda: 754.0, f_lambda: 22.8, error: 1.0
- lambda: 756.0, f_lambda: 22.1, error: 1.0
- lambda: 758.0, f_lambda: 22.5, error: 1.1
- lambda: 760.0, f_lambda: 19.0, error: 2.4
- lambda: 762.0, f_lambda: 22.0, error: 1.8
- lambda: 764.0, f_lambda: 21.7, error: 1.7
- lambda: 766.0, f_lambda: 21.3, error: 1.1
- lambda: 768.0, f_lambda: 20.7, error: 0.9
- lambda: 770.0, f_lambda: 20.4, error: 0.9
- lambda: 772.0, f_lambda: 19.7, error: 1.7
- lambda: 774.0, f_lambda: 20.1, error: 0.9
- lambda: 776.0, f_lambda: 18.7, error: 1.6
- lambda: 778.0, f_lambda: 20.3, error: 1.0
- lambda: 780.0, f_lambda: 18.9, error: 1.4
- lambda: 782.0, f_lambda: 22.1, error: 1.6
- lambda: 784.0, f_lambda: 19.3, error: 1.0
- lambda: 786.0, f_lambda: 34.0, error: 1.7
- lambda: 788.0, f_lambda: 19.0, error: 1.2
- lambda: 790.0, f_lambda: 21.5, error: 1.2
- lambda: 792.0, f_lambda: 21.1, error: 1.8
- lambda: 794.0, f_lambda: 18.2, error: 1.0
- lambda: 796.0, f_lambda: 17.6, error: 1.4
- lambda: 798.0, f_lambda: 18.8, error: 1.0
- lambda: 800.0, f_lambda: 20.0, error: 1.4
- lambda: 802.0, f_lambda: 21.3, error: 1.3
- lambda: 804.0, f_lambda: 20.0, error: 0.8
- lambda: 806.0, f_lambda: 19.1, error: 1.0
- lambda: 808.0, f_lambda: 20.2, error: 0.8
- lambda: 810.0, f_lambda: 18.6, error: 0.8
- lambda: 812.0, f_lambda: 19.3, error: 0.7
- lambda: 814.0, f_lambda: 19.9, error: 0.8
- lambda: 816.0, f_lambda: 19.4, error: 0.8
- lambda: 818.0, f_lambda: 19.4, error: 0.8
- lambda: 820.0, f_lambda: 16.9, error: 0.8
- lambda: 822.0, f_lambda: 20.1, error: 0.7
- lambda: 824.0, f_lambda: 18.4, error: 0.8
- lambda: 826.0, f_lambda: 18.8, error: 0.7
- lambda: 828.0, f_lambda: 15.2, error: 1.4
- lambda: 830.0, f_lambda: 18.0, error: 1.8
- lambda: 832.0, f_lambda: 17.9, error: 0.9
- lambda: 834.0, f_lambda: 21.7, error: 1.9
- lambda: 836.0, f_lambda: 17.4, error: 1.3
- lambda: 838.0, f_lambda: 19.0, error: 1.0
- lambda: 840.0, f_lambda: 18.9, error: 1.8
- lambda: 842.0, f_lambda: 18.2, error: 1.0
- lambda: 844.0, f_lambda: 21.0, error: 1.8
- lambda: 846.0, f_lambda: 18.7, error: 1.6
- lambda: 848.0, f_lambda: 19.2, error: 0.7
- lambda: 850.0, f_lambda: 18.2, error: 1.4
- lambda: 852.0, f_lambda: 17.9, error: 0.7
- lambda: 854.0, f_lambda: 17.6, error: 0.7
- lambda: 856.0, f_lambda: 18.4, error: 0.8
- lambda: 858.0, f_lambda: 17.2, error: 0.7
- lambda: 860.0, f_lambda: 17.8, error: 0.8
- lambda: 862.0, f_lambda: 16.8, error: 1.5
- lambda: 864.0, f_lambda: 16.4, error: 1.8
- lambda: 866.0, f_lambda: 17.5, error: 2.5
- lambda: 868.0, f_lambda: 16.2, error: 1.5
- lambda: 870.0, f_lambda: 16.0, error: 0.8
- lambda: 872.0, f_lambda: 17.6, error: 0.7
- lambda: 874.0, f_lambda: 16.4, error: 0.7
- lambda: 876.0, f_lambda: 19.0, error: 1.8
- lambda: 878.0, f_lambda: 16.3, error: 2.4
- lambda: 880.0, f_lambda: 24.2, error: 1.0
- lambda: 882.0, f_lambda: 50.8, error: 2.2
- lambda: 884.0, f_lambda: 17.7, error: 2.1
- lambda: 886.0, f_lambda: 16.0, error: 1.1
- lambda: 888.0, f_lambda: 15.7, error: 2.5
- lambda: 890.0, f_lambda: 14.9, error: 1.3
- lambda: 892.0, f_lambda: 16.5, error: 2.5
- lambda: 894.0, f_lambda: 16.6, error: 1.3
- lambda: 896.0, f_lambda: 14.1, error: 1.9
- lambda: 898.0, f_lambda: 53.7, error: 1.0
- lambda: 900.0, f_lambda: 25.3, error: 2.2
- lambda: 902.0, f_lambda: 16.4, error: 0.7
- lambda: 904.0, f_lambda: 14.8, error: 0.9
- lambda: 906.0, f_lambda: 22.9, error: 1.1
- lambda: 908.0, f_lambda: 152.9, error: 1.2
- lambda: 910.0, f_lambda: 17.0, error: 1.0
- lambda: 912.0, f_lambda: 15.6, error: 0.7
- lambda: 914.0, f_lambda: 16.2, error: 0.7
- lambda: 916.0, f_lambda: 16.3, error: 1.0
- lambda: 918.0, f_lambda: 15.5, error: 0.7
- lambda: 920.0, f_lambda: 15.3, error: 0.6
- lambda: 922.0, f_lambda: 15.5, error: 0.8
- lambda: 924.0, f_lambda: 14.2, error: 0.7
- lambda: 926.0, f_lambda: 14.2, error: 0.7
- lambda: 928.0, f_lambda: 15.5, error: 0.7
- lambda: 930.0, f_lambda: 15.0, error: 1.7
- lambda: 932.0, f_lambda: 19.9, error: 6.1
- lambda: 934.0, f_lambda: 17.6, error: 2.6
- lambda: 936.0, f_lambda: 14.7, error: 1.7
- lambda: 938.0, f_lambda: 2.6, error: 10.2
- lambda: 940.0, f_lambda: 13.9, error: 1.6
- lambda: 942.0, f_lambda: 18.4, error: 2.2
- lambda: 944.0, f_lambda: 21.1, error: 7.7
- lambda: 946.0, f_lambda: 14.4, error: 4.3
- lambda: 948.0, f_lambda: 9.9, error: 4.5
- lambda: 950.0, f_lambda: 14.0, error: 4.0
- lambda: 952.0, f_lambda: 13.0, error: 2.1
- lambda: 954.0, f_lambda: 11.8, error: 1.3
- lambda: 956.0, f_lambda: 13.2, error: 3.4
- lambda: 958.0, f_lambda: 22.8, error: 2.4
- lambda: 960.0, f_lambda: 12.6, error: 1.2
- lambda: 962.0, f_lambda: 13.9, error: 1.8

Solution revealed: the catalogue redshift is 0.81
